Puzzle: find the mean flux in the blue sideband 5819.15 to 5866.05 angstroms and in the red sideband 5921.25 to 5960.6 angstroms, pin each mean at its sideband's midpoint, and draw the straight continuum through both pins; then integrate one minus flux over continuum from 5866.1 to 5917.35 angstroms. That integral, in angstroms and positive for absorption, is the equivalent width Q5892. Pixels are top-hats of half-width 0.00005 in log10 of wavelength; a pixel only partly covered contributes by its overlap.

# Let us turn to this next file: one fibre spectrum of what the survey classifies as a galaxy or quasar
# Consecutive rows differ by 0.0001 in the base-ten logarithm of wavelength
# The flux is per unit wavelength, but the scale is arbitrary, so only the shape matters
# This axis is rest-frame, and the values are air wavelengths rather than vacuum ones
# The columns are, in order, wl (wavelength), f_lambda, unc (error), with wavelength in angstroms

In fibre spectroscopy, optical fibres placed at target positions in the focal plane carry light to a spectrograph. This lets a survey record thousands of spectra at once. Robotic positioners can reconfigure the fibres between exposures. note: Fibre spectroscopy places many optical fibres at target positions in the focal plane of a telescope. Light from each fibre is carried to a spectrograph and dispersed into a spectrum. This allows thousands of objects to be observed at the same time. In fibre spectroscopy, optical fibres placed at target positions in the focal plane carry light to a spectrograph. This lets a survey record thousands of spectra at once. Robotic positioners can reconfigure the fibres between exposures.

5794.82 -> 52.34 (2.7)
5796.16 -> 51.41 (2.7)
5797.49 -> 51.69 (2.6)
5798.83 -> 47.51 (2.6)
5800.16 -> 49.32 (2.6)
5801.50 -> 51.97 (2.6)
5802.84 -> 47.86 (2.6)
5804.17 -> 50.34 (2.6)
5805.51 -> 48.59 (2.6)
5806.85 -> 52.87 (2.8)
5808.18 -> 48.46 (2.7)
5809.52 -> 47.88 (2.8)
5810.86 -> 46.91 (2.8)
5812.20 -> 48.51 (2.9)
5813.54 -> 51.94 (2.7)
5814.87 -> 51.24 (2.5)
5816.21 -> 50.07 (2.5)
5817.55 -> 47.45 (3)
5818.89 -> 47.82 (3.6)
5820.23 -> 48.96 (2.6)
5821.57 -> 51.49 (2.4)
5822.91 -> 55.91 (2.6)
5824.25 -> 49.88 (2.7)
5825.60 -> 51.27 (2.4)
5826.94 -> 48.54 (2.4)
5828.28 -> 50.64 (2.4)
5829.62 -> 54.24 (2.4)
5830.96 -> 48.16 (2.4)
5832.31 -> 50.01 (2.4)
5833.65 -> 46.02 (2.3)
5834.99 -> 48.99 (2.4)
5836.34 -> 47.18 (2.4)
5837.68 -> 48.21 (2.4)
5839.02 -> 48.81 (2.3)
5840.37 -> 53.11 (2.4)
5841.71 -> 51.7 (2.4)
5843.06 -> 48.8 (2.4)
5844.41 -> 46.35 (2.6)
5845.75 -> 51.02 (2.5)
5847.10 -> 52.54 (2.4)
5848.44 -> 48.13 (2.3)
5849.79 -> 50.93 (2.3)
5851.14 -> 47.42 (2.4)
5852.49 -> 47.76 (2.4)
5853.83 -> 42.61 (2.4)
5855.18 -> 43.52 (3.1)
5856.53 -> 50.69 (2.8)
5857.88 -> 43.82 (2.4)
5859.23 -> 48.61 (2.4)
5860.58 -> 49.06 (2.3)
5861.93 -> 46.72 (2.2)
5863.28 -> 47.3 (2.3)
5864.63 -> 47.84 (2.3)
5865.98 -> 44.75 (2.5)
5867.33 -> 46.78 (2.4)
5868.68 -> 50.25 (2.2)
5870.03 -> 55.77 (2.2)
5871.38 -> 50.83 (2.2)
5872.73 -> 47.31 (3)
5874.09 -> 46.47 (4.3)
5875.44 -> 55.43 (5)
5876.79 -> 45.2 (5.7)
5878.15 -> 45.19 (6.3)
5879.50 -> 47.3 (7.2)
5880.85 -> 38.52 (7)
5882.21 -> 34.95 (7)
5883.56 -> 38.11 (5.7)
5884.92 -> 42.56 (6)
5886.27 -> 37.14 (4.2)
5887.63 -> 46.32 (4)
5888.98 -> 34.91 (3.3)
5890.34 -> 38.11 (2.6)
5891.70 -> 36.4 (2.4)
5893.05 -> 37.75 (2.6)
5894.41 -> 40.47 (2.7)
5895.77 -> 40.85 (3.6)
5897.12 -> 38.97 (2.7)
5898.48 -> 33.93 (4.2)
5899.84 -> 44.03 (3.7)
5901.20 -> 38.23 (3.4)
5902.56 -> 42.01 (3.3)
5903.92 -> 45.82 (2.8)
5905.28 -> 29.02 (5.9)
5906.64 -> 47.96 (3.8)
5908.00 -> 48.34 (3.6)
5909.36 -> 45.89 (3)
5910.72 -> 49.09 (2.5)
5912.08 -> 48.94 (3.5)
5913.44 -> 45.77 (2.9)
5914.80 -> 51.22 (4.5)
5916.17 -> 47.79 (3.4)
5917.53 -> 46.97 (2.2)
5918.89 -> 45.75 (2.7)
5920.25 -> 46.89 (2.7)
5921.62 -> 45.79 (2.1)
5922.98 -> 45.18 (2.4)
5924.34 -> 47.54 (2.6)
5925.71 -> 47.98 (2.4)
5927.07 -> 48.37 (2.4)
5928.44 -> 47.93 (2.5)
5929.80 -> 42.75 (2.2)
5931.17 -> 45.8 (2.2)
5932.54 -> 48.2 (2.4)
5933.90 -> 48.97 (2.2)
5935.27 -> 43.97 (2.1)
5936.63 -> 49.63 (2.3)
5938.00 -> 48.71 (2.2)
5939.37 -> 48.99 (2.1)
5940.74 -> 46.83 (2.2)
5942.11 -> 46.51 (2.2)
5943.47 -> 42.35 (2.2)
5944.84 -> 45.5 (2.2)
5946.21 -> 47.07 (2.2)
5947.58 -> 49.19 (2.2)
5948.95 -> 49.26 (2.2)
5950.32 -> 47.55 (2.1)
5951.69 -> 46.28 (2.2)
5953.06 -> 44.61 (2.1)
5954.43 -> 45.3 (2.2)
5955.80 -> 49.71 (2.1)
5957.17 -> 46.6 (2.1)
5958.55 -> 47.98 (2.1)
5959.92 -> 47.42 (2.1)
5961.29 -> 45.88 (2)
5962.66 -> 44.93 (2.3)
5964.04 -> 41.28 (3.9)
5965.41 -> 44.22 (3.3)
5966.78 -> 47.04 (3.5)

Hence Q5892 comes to 4.59 angstroms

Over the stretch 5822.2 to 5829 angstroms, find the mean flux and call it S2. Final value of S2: 51.3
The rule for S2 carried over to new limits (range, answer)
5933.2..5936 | 46.7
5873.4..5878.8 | 48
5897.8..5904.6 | 40.8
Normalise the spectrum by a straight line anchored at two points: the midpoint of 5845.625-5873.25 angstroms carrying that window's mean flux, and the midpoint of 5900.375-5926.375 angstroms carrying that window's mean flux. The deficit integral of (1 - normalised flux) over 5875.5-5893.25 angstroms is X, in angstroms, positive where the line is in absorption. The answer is 2.4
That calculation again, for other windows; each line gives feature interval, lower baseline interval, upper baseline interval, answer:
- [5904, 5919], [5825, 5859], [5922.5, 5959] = 0.5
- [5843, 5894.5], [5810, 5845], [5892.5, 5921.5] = 1.3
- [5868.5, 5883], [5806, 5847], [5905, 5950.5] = 0.5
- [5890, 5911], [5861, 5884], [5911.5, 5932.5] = 2.6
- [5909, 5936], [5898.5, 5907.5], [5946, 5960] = -2.3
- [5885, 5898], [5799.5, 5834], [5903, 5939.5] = 2.3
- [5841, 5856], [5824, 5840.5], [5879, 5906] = -0.5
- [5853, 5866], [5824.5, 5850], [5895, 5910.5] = 0.1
